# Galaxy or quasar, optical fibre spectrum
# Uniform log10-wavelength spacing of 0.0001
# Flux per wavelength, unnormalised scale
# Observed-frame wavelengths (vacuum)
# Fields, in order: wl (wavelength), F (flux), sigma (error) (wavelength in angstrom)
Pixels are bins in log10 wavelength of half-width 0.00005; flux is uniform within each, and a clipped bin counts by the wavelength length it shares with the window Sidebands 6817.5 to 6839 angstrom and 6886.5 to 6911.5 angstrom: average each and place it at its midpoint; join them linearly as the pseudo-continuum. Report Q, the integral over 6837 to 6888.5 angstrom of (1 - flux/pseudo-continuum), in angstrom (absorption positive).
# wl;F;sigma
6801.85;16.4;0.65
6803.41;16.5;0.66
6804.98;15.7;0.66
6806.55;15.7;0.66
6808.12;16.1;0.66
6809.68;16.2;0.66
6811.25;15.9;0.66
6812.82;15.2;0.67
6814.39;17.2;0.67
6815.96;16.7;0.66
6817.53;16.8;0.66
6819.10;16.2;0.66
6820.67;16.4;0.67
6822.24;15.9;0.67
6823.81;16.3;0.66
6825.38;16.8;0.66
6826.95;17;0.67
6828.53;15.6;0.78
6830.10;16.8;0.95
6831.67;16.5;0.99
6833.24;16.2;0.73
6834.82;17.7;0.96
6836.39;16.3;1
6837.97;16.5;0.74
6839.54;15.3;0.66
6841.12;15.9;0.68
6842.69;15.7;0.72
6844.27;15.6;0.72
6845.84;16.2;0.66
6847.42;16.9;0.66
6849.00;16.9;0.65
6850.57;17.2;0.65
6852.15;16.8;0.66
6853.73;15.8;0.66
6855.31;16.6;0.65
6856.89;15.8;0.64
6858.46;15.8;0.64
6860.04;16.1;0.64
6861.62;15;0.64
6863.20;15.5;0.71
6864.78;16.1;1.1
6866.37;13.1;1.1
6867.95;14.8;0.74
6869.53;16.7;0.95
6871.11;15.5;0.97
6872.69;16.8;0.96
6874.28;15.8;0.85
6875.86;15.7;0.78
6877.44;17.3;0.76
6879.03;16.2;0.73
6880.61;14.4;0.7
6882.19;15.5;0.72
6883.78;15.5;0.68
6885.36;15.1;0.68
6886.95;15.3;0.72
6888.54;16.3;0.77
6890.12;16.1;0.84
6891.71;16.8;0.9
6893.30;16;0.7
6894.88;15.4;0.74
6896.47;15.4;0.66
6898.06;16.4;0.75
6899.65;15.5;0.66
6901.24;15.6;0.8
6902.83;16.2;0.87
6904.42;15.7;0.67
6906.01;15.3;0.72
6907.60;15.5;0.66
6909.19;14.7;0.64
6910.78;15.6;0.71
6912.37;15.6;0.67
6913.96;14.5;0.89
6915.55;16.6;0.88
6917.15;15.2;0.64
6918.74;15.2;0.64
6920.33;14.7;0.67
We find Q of 0.8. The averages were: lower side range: 16.5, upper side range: 15.7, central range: 15.9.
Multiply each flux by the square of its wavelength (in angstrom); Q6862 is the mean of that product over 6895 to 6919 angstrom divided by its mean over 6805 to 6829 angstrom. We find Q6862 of 1.0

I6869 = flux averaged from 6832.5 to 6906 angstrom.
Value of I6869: 15.9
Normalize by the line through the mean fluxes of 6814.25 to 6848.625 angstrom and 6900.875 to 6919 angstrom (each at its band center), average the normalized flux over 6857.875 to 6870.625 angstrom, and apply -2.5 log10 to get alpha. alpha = 0.043 mag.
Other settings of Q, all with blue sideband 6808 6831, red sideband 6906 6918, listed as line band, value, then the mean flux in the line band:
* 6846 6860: -0.4 angstrom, 16.4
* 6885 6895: -0.2 angstrom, 15.9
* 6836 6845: 0.1 angstrom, 15.9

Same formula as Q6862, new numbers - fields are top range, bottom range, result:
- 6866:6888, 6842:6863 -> 0.97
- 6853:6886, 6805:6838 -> 0.97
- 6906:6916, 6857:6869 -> 1.02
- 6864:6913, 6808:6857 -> 0.97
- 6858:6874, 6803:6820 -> 0.97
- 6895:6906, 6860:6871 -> 1.04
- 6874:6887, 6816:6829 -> 0.97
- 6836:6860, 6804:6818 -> 1.02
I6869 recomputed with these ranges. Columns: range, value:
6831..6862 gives 16.3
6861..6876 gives 15.5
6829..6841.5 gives 16.4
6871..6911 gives 15.8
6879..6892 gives 15.6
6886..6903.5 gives 15.9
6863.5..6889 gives 15.6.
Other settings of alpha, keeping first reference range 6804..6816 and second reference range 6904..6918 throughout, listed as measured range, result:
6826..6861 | -0.033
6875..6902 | -0.017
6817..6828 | -0.033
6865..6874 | 0.016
